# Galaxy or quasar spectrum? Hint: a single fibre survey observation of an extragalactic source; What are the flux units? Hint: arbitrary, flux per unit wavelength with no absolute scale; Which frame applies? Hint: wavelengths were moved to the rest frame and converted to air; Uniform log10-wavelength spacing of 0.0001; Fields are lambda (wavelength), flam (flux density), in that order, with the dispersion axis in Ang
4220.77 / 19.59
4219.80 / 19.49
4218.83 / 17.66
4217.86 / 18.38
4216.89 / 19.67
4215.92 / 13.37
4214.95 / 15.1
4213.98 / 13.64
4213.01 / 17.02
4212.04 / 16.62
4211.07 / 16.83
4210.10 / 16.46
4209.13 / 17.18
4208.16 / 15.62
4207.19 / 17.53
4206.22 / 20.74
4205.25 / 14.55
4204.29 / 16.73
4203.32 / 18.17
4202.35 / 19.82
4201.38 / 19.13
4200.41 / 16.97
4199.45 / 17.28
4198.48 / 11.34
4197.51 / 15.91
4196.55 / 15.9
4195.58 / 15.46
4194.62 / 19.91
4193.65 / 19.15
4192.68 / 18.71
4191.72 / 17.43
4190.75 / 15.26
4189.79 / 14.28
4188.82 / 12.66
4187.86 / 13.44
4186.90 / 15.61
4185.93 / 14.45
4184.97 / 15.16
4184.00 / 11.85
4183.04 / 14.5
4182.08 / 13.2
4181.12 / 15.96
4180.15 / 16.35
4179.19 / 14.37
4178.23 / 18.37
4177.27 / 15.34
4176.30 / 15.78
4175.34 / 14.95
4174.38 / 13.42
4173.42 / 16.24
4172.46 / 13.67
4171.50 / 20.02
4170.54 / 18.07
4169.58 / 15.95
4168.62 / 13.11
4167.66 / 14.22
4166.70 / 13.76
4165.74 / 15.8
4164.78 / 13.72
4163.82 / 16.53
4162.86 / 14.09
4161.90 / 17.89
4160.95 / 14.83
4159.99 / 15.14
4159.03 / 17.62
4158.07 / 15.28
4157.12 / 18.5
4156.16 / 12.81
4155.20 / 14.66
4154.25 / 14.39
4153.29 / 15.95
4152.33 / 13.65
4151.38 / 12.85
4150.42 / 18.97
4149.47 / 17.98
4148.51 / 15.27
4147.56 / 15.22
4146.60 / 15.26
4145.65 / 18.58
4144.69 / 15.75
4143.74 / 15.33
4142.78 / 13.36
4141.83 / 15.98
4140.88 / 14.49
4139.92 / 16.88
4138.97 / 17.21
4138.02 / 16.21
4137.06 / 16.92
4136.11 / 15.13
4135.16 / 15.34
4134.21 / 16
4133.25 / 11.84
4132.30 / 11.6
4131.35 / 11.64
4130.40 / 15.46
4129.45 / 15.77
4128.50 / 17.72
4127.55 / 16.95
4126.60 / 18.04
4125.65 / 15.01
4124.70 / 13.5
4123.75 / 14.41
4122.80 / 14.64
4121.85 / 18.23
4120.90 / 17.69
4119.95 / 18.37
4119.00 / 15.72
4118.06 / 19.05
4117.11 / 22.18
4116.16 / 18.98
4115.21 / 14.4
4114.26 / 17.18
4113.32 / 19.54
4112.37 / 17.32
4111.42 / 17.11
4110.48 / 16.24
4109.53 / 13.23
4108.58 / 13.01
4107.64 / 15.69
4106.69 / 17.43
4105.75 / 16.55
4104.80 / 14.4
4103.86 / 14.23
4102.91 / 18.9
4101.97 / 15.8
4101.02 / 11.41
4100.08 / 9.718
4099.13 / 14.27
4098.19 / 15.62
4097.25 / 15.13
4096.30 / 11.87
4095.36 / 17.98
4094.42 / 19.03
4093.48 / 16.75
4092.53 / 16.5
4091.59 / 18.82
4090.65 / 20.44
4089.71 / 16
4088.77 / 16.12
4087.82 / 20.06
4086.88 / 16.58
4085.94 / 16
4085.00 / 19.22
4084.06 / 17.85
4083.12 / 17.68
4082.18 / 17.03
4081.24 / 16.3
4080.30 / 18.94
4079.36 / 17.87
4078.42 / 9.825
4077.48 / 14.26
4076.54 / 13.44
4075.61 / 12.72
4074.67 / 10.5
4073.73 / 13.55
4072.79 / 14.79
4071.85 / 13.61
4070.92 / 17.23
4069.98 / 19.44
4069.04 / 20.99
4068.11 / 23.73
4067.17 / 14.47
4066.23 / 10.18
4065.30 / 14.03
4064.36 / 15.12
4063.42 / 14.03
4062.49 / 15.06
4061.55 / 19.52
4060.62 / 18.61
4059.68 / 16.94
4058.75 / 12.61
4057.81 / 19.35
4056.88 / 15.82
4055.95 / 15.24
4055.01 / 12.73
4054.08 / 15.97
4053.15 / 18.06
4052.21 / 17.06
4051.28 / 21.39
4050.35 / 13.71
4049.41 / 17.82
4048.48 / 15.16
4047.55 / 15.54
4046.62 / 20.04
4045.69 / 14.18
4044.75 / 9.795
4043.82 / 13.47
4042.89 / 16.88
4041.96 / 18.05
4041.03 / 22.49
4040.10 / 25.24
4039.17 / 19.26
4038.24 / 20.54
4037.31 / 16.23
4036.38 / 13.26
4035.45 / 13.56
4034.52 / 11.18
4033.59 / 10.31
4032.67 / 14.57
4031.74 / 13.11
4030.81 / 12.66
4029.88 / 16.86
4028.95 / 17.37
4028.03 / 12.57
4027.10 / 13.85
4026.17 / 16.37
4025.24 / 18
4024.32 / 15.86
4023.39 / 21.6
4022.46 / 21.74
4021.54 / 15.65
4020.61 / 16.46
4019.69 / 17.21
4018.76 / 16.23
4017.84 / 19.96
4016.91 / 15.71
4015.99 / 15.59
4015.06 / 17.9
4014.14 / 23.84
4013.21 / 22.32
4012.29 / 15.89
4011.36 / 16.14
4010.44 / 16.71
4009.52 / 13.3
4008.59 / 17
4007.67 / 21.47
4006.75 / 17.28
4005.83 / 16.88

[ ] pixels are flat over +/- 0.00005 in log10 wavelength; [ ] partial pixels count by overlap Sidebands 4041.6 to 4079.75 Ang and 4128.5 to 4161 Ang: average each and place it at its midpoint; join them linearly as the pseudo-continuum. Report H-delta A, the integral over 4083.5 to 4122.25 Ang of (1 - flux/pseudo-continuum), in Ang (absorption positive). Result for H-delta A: -2.68 Ang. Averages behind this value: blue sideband 15.7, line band 16.6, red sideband 15.4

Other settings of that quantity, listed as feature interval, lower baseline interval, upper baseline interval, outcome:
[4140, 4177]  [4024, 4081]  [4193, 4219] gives 2.3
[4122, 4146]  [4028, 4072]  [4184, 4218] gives 1.4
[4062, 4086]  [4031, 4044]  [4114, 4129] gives 1.3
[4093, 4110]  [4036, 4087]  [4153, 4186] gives 1.0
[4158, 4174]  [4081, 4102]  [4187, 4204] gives 0.8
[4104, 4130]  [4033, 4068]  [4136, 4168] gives -1.3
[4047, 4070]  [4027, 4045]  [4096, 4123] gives -1.0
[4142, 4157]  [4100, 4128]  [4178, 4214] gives 0.7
